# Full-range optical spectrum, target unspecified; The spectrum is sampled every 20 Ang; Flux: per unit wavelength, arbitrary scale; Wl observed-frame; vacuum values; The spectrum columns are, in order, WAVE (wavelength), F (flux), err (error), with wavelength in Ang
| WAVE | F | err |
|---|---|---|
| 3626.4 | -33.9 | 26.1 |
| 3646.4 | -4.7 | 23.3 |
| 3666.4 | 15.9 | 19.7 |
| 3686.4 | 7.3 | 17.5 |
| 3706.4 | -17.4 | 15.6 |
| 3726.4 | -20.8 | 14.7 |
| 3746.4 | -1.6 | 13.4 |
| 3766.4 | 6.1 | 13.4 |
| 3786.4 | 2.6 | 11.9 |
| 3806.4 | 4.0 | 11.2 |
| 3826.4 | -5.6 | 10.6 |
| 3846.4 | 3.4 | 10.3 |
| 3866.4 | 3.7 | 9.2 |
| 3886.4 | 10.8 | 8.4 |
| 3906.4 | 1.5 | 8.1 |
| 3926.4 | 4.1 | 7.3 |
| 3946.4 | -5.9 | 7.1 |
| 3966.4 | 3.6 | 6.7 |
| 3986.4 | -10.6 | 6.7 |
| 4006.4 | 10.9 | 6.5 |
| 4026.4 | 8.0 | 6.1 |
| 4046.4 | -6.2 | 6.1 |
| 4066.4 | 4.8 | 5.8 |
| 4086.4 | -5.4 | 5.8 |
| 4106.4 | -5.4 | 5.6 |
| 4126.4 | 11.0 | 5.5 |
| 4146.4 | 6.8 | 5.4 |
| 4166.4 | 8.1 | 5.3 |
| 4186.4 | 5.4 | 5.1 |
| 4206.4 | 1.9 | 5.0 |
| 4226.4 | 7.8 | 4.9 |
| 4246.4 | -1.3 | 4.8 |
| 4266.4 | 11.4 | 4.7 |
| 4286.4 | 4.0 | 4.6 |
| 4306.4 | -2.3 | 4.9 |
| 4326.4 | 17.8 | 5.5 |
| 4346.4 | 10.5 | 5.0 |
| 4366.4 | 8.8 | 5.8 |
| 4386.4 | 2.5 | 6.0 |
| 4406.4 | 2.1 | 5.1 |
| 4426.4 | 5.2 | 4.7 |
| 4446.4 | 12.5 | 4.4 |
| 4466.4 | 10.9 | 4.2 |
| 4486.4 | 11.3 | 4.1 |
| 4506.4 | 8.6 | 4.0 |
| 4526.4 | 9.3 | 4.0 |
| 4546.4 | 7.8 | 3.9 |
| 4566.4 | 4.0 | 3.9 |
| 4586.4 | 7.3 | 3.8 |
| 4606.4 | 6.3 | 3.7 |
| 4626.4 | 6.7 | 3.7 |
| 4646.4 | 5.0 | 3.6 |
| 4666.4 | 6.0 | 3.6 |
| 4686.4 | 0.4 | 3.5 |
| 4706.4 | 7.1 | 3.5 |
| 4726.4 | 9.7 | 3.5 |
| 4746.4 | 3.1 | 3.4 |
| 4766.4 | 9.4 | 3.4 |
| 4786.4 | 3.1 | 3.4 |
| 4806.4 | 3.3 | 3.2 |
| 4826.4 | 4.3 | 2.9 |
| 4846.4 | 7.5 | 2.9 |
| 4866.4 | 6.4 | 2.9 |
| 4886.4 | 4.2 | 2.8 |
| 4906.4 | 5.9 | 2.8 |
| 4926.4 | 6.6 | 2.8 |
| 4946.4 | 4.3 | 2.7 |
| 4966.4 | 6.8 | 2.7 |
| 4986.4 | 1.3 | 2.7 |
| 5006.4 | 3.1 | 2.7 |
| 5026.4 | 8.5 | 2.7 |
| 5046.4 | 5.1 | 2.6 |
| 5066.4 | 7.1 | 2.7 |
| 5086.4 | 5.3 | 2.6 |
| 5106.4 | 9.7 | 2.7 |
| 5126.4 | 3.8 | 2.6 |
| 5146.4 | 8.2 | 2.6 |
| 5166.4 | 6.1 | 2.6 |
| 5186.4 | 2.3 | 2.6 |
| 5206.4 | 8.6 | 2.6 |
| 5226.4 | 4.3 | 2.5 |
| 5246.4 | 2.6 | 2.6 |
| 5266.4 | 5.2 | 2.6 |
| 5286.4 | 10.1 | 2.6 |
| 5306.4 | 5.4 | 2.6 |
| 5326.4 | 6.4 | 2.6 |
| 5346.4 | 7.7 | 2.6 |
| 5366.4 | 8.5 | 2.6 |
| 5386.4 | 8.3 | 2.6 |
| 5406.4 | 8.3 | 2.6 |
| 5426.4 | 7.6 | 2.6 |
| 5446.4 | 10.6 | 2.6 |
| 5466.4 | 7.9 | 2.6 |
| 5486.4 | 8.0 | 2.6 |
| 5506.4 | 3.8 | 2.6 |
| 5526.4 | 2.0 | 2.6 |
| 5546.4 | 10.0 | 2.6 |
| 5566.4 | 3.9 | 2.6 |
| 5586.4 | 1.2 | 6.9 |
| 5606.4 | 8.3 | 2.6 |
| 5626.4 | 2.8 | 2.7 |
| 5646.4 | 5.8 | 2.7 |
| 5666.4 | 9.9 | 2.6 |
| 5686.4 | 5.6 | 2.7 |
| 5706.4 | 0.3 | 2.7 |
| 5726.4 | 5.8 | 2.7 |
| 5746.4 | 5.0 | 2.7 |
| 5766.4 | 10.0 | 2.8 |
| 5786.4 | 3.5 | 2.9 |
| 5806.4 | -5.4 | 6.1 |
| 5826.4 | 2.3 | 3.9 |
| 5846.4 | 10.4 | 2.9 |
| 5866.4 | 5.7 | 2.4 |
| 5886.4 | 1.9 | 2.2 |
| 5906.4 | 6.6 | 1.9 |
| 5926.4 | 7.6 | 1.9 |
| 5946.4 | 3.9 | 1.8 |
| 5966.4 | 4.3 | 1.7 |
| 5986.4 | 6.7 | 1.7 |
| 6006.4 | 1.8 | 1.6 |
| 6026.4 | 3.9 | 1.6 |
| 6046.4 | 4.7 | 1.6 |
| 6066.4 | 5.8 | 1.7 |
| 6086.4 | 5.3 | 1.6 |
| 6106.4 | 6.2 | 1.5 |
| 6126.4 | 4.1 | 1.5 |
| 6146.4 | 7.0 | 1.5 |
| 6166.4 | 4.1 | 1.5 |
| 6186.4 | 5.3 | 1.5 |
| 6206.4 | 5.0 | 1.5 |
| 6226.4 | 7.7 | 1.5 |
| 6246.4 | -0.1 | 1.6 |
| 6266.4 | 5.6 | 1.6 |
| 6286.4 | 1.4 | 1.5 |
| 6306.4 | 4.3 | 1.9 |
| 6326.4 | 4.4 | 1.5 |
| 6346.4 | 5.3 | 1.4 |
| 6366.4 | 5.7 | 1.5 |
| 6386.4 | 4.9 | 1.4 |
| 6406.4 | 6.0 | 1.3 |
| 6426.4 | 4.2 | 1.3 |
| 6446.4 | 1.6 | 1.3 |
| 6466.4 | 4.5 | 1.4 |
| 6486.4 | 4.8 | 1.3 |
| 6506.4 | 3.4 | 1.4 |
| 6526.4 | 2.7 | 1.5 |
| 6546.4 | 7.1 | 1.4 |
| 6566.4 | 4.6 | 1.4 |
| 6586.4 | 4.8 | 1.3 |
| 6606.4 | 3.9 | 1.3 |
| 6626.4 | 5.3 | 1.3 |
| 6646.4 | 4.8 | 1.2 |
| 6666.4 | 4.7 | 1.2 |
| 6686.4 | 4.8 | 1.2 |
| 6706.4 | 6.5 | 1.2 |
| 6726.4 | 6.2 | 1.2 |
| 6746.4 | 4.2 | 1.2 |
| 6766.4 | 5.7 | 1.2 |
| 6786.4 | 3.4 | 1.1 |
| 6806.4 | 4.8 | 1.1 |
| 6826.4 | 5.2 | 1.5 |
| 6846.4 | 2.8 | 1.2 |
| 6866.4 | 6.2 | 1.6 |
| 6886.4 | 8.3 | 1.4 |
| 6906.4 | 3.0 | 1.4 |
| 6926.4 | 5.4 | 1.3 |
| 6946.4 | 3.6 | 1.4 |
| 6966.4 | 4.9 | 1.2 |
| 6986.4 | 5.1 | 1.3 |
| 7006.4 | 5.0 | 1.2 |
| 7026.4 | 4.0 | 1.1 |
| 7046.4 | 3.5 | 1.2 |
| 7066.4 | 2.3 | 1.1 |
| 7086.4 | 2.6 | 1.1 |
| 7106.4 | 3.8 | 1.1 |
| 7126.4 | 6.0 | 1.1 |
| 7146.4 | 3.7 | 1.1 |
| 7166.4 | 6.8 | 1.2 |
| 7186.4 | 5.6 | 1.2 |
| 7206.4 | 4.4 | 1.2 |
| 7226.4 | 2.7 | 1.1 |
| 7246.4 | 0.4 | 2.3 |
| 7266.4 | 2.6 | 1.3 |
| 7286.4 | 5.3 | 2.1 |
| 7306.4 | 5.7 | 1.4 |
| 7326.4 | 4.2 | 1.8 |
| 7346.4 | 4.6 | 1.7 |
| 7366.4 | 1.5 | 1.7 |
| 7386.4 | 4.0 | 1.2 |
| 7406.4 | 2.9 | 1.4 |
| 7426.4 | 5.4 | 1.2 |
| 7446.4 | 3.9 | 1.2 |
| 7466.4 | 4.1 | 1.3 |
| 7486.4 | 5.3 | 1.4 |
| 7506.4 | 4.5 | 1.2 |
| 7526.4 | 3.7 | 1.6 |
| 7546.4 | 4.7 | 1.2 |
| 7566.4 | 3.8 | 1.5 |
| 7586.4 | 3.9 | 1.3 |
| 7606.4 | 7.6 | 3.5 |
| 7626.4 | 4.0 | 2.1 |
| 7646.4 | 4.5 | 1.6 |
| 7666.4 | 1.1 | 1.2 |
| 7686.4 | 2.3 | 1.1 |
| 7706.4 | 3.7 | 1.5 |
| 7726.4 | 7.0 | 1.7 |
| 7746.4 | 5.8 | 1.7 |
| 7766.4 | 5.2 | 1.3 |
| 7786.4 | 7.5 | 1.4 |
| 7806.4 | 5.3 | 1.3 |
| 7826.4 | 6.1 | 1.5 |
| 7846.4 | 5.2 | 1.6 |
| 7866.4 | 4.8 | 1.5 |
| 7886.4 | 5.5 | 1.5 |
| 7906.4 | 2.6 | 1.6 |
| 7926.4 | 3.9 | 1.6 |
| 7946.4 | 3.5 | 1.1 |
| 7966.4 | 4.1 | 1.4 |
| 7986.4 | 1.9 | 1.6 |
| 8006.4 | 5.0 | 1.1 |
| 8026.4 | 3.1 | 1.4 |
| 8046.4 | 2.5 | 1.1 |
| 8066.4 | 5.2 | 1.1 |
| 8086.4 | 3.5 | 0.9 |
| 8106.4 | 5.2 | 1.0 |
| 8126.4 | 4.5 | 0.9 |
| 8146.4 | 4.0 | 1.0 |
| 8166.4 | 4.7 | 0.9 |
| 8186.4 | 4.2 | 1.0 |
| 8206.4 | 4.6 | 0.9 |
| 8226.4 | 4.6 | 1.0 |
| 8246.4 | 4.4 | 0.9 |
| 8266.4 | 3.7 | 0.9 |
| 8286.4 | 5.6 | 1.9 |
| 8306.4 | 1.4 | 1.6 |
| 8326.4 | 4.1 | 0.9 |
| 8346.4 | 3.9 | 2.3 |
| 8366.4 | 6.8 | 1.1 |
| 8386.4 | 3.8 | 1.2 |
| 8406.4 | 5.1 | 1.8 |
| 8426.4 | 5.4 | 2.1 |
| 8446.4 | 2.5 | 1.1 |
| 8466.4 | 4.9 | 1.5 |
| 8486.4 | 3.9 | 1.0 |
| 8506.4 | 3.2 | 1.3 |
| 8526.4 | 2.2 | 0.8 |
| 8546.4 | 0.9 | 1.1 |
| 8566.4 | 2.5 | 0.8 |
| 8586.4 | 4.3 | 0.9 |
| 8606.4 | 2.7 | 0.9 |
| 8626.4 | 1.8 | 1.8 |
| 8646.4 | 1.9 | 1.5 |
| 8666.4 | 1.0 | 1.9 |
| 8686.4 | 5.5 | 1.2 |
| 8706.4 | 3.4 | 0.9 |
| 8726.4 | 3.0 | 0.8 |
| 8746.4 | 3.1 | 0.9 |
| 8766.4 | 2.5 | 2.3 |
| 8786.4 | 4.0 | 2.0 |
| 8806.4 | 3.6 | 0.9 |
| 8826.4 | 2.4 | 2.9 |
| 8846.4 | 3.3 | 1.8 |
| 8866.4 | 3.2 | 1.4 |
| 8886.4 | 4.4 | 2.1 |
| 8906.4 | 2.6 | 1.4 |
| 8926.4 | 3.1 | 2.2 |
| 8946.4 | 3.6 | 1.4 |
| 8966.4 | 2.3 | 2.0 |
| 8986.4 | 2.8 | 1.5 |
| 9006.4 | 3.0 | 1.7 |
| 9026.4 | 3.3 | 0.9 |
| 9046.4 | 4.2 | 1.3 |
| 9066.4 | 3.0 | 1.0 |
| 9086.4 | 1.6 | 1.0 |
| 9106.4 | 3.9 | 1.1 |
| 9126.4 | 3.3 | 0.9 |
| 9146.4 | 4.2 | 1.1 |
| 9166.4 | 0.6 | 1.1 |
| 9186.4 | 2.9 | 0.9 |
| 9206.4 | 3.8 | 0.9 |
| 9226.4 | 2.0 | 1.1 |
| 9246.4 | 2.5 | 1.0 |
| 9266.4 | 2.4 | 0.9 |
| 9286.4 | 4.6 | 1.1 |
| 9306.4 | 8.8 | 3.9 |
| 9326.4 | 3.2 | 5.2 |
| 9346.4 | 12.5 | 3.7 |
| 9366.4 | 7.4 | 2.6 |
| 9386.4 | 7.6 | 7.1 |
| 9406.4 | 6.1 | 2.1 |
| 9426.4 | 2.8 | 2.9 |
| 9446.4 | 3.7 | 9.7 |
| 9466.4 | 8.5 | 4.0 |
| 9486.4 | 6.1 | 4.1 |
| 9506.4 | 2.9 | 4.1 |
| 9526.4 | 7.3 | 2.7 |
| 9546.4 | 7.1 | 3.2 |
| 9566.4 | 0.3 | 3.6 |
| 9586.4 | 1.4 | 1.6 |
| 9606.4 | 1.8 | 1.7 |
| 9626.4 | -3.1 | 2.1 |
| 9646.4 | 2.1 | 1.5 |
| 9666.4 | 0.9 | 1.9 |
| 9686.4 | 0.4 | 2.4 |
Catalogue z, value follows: 0.03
